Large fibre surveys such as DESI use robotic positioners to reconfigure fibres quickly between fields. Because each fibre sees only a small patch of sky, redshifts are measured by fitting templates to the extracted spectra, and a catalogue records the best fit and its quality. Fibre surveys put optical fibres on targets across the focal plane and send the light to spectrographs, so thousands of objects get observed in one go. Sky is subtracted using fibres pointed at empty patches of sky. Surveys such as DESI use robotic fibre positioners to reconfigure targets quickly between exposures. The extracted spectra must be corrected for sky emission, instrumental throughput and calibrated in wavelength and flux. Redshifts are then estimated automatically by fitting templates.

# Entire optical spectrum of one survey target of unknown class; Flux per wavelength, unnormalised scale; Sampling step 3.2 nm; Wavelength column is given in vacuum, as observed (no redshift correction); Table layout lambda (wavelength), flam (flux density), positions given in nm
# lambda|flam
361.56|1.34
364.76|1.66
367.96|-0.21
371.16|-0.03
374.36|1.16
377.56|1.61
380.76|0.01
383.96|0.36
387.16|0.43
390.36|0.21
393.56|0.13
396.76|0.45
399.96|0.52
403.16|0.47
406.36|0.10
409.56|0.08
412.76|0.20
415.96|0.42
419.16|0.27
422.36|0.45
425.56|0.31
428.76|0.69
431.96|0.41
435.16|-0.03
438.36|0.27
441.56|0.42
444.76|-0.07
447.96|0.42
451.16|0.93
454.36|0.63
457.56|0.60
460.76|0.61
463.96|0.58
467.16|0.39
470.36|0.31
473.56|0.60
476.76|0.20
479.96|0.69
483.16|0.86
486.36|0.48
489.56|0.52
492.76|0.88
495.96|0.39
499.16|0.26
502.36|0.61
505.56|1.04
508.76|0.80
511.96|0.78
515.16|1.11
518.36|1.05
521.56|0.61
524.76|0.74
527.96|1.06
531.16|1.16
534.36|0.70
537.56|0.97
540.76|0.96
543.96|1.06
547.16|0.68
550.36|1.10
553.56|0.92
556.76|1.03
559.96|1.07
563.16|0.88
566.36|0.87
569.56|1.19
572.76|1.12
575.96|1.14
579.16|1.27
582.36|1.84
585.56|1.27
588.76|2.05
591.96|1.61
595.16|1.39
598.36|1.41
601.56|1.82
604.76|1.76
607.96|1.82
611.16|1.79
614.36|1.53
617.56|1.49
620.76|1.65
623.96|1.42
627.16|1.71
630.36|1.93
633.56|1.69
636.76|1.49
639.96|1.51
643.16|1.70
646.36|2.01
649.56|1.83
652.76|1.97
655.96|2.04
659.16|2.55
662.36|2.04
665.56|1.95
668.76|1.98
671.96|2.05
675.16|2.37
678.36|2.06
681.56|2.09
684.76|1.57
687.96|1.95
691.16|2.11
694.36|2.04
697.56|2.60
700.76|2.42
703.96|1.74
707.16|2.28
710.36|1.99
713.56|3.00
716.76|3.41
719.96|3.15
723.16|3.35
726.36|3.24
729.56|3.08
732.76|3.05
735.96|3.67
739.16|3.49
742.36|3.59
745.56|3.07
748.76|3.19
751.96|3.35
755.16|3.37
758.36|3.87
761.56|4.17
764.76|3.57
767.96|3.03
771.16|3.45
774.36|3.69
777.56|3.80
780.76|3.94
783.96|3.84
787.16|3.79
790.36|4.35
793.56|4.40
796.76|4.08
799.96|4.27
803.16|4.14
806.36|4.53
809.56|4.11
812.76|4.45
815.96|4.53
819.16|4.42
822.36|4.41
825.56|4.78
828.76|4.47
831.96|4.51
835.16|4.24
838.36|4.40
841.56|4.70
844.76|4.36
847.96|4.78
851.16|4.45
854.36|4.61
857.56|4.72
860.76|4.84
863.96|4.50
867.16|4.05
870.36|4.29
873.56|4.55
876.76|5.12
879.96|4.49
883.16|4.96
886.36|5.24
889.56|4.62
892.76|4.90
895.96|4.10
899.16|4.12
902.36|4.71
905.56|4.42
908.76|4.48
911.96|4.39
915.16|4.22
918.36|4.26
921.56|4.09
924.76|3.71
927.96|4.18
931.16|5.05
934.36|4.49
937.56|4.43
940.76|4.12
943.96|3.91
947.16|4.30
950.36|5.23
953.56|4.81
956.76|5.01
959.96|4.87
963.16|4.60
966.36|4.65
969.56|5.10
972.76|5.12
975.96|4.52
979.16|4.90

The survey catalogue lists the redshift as 0.786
